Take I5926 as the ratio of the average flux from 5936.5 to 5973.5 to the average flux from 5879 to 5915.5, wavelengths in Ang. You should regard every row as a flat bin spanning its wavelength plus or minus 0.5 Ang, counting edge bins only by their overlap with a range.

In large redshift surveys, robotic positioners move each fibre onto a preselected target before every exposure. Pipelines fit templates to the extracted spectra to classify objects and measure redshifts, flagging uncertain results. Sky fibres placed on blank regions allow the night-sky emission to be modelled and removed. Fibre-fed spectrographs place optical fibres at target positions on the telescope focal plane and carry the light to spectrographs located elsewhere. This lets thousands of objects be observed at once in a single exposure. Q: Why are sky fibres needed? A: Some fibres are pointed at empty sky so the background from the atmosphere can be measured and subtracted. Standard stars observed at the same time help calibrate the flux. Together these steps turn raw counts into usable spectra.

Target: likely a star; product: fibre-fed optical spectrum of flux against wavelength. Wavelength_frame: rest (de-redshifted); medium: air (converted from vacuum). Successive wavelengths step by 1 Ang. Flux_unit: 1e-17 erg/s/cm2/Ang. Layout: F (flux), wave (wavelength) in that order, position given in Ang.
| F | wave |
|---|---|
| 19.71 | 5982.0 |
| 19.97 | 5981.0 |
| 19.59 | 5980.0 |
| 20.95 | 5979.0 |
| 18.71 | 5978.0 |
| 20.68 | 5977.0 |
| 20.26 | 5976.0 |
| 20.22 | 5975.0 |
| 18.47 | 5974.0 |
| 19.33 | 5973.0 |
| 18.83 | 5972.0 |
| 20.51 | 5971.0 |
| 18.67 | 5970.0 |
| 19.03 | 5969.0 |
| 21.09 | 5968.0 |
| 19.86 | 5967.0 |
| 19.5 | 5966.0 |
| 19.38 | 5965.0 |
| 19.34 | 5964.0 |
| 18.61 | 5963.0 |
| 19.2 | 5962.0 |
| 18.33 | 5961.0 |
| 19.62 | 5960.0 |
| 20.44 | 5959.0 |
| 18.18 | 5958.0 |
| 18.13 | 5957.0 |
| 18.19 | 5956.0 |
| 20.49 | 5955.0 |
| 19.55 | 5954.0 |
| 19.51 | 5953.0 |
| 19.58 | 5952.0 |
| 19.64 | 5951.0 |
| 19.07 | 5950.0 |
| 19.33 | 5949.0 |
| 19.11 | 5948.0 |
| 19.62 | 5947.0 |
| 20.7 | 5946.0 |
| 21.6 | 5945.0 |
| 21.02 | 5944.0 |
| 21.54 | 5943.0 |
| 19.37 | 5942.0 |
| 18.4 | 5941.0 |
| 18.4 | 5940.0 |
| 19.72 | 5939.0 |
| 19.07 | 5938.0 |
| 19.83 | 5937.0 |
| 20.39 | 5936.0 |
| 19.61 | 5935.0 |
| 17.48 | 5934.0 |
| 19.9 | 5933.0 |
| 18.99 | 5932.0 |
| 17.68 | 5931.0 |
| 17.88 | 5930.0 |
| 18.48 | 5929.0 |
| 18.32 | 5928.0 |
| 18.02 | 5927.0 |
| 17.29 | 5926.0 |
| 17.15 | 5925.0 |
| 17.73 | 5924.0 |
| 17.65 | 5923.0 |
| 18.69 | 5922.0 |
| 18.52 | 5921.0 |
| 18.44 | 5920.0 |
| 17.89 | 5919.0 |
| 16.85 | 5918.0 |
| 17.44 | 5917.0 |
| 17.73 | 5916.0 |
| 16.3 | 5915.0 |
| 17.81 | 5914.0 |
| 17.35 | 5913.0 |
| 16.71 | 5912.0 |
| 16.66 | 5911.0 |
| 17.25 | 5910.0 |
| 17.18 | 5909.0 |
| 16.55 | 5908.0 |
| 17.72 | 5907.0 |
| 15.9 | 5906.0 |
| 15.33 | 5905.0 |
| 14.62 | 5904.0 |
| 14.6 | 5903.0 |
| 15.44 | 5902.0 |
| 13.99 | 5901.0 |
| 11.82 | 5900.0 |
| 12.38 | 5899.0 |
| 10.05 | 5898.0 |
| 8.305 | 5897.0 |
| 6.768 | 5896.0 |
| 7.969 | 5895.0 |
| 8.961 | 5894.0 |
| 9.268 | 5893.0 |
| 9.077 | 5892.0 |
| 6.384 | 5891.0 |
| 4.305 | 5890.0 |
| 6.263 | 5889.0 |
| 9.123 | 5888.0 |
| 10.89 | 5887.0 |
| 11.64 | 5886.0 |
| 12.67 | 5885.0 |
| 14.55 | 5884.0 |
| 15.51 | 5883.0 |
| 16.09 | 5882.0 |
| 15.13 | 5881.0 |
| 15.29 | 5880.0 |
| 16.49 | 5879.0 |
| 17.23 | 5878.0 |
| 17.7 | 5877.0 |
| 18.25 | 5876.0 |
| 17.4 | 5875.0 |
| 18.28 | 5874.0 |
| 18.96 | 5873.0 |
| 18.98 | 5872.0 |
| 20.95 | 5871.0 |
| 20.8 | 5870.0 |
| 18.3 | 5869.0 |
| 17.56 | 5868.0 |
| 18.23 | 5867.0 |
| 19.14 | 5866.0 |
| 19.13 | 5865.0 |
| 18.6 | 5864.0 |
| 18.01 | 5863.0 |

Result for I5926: 1.50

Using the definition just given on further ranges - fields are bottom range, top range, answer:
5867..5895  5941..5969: 1.37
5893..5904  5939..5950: 1.79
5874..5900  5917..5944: 1.55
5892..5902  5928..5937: 1.85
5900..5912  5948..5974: 1.22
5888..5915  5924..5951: 1.51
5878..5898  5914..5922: 1.62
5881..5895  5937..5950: 1.89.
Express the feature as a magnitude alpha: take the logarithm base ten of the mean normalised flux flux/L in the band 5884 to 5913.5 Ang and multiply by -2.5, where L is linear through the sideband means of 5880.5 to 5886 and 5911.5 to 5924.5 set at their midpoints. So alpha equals 0.29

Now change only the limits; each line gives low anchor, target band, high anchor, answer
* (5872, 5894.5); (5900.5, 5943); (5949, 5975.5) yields -0.091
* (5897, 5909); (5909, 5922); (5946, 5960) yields -0.126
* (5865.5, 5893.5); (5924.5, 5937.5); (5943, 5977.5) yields -0.040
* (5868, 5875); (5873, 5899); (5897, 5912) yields 0.382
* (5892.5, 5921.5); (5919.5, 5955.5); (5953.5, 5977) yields -0.118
